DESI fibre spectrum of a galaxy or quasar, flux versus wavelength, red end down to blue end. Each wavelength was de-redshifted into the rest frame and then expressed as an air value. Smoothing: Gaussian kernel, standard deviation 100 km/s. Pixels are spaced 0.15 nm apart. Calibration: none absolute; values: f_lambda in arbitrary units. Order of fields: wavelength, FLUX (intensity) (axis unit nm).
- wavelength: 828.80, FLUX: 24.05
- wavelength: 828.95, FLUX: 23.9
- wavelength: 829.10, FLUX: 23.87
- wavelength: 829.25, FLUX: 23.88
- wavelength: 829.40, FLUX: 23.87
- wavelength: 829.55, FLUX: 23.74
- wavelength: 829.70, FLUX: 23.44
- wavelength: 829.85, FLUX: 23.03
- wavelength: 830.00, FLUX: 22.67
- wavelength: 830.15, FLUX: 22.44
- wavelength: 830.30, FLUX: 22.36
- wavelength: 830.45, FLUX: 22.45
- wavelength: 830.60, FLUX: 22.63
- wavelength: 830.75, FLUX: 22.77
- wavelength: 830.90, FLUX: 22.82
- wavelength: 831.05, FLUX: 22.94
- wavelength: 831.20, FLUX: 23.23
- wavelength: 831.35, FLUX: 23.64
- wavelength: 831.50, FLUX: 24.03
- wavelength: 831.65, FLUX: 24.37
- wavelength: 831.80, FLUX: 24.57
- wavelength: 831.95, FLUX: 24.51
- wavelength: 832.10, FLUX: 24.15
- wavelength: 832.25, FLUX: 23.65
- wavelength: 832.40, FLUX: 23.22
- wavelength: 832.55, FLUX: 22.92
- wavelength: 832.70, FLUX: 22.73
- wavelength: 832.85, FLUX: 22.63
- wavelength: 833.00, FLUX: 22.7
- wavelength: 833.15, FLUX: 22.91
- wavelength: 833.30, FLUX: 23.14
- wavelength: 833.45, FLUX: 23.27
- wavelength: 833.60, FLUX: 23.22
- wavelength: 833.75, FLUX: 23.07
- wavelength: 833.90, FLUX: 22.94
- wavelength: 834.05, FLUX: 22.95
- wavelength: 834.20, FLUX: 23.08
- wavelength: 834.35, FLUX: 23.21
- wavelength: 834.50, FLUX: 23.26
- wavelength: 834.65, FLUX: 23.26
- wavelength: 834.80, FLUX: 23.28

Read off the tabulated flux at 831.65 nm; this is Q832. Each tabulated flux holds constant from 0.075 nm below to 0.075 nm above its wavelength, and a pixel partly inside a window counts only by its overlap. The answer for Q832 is 24.37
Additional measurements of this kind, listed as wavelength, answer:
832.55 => 22.92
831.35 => 23.64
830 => 22.67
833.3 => 23.14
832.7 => 22.73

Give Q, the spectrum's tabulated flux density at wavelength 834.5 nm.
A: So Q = 23.26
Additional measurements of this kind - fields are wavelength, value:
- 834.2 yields 23.08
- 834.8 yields 23.28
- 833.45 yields 23.27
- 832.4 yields 23.22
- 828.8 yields 24.05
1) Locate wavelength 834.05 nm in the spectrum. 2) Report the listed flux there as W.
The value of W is 22.95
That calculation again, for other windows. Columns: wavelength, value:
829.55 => 23.74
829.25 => 23.88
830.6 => 22.63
